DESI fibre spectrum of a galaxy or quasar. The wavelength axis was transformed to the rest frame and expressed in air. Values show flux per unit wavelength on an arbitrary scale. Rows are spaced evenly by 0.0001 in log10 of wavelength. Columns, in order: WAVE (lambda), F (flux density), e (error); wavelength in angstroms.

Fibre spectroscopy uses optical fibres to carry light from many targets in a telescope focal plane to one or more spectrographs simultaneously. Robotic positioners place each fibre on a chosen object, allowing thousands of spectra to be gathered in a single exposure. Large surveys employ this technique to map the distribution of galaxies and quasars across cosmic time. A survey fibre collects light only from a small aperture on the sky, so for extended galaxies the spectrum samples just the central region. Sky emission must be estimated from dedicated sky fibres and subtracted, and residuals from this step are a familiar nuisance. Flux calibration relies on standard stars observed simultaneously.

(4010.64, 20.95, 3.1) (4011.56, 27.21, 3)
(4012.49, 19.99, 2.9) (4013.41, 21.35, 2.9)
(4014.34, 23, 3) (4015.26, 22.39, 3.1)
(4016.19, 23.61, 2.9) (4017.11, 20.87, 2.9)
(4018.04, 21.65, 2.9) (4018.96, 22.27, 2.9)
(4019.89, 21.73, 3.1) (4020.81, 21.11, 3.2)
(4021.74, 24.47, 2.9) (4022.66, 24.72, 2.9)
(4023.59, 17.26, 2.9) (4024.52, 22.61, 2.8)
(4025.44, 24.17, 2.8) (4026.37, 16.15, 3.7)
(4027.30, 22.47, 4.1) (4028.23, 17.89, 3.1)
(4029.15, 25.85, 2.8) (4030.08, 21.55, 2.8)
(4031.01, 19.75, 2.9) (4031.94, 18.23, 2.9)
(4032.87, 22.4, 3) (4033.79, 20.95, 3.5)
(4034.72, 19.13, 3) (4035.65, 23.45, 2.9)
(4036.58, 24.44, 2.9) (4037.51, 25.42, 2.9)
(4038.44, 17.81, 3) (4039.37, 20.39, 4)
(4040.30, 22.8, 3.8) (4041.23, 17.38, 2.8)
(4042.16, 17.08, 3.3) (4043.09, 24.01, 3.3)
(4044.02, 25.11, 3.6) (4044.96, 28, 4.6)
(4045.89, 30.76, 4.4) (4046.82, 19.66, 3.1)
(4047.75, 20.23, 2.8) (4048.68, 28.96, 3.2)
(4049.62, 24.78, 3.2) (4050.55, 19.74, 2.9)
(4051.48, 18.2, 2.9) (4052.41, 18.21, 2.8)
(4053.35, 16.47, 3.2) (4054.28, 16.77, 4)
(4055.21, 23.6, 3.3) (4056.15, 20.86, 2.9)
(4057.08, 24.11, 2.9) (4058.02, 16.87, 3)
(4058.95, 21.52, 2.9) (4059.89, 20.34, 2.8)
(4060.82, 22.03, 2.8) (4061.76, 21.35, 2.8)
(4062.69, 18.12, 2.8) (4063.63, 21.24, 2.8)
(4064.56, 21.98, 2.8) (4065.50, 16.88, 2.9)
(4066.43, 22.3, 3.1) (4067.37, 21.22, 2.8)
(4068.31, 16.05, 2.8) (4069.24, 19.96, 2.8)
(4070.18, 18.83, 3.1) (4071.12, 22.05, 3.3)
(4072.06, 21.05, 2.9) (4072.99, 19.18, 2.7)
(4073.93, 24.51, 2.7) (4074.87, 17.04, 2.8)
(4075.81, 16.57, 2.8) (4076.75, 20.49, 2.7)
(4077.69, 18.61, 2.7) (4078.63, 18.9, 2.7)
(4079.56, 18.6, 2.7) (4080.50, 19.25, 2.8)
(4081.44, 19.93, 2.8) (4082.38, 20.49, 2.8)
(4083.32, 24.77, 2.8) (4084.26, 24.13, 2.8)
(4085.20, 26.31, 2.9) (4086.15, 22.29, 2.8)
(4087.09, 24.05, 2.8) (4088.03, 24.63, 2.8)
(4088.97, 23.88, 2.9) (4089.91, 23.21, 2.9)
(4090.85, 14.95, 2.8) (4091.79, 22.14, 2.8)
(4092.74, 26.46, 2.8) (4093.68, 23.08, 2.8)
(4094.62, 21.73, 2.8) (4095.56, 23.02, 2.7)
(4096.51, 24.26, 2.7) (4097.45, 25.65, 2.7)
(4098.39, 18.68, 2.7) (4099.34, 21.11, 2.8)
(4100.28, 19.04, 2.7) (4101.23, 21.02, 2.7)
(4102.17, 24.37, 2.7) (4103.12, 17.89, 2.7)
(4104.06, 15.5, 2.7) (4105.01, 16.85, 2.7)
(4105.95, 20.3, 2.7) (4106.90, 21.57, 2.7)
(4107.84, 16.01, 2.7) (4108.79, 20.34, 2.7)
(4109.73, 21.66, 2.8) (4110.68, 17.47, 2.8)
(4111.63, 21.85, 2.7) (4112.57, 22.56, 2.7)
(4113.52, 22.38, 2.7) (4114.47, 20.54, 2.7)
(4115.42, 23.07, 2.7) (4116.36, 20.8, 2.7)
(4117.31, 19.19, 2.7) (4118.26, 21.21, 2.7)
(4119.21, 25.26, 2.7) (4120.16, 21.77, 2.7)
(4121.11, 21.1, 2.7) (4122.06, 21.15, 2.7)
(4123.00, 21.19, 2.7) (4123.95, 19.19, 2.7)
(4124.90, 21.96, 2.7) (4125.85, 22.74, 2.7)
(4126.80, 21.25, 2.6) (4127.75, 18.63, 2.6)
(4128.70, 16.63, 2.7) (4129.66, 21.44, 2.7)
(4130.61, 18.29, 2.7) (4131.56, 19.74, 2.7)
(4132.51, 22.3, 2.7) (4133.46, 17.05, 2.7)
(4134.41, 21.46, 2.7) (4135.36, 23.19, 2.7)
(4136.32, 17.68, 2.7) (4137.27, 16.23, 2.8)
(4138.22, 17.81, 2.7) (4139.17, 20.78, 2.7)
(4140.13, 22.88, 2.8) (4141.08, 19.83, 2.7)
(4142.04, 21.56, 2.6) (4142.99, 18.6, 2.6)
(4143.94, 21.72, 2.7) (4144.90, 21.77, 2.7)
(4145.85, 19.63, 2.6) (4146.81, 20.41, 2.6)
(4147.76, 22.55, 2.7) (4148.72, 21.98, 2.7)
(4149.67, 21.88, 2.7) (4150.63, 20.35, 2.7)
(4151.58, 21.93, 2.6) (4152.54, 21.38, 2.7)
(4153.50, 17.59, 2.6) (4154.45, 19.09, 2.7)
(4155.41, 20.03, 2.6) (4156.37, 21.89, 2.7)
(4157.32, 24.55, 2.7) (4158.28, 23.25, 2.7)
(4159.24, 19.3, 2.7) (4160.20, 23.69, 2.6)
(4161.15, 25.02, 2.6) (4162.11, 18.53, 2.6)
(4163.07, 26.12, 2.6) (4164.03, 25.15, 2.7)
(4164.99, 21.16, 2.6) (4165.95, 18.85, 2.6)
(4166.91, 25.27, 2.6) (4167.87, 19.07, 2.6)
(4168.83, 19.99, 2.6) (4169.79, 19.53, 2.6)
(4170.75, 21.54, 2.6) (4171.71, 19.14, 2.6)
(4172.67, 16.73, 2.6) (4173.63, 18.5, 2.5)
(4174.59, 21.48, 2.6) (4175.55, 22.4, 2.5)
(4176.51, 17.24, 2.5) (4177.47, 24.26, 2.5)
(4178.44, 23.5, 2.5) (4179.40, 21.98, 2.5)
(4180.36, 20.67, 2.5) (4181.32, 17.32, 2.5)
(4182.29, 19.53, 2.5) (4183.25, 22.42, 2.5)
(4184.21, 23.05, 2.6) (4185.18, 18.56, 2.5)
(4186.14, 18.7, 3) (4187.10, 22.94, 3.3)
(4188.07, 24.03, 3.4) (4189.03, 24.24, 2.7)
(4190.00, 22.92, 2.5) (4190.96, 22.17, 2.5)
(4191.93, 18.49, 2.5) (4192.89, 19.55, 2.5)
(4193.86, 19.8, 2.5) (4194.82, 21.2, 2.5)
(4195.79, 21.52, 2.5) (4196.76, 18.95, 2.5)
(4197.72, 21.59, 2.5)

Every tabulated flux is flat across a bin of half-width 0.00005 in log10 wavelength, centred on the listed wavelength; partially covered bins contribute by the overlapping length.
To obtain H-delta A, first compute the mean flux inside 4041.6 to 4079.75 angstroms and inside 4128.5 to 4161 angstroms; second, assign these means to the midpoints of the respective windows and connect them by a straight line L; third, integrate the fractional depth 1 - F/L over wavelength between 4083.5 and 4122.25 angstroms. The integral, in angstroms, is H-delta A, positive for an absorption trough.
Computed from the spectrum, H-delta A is -1.6 angstroms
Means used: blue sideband 20.8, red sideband 20.6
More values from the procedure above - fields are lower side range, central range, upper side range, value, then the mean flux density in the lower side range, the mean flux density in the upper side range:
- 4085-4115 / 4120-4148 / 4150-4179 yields 1.3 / 21.4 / 21.2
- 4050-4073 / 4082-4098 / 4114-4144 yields -2.4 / 20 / 20.5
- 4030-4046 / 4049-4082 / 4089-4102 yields 3.0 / 22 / 22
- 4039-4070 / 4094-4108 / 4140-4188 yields 0.3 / 21.1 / 21.1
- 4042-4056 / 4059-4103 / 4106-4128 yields 0.9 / 22.2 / 21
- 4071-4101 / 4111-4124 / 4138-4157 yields -0.2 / 21.6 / 20.8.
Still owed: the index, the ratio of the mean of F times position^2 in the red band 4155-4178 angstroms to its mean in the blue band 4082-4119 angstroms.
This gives 1.03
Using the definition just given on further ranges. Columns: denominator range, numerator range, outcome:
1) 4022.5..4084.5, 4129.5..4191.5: 1.06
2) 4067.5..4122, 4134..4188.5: 1.03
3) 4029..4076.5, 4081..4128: 1.05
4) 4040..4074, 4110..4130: 1.03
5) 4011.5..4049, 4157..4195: 1.03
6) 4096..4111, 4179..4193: 1.09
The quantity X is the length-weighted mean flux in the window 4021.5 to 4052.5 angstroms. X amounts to 21.9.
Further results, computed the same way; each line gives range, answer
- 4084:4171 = 21.1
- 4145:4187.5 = 21.1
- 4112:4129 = 21.2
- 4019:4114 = 21.2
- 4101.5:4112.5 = 19.6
